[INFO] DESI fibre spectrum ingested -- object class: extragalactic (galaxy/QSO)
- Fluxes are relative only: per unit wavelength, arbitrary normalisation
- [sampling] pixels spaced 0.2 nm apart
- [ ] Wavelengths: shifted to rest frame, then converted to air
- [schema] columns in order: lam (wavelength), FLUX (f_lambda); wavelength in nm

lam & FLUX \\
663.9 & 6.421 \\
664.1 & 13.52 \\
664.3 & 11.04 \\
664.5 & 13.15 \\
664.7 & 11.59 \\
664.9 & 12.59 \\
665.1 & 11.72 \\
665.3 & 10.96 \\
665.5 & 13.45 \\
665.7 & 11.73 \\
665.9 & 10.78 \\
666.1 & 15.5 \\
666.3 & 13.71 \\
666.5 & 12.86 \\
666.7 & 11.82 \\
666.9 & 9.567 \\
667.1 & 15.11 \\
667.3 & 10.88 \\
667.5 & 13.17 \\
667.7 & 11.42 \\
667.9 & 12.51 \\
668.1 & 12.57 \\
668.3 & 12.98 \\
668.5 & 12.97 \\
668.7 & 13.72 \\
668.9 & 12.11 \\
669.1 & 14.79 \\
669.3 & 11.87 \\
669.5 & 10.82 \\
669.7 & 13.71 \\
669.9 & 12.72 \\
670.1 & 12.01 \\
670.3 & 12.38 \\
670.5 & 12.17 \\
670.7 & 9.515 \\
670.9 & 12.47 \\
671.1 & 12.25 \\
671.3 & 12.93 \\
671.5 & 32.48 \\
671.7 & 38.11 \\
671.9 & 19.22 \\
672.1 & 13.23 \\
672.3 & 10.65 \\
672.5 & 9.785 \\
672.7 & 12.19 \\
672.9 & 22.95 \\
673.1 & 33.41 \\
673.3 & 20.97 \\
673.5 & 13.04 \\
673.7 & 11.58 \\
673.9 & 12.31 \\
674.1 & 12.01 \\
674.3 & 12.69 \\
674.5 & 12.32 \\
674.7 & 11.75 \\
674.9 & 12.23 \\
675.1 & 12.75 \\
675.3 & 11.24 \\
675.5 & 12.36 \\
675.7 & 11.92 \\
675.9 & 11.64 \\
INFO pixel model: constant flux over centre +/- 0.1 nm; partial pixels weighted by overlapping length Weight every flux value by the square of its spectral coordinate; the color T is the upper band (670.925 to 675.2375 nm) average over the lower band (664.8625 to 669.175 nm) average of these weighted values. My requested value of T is 1.33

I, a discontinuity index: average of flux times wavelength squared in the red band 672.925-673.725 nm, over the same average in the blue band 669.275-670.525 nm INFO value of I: 1.7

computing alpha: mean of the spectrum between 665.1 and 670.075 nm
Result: 12.5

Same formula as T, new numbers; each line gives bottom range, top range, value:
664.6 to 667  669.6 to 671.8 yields 1.37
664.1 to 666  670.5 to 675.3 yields 1.36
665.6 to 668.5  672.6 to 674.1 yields 1.44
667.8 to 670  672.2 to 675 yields 1.18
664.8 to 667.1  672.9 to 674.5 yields 1.38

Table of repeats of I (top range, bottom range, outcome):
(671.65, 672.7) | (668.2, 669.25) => 1.27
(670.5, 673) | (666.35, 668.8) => 1.37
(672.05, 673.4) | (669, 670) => 1.40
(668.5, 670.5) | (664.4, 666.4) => 1.02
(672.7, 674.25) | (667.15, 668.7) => 1.42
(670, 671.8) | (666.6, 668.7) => 1.40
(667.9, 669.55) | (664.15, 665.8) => 1.07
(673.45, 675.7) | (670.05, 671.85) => 0.71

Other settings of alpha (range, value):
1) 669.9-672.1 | 17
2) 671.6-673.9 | 18.4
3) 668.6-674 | 15.7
